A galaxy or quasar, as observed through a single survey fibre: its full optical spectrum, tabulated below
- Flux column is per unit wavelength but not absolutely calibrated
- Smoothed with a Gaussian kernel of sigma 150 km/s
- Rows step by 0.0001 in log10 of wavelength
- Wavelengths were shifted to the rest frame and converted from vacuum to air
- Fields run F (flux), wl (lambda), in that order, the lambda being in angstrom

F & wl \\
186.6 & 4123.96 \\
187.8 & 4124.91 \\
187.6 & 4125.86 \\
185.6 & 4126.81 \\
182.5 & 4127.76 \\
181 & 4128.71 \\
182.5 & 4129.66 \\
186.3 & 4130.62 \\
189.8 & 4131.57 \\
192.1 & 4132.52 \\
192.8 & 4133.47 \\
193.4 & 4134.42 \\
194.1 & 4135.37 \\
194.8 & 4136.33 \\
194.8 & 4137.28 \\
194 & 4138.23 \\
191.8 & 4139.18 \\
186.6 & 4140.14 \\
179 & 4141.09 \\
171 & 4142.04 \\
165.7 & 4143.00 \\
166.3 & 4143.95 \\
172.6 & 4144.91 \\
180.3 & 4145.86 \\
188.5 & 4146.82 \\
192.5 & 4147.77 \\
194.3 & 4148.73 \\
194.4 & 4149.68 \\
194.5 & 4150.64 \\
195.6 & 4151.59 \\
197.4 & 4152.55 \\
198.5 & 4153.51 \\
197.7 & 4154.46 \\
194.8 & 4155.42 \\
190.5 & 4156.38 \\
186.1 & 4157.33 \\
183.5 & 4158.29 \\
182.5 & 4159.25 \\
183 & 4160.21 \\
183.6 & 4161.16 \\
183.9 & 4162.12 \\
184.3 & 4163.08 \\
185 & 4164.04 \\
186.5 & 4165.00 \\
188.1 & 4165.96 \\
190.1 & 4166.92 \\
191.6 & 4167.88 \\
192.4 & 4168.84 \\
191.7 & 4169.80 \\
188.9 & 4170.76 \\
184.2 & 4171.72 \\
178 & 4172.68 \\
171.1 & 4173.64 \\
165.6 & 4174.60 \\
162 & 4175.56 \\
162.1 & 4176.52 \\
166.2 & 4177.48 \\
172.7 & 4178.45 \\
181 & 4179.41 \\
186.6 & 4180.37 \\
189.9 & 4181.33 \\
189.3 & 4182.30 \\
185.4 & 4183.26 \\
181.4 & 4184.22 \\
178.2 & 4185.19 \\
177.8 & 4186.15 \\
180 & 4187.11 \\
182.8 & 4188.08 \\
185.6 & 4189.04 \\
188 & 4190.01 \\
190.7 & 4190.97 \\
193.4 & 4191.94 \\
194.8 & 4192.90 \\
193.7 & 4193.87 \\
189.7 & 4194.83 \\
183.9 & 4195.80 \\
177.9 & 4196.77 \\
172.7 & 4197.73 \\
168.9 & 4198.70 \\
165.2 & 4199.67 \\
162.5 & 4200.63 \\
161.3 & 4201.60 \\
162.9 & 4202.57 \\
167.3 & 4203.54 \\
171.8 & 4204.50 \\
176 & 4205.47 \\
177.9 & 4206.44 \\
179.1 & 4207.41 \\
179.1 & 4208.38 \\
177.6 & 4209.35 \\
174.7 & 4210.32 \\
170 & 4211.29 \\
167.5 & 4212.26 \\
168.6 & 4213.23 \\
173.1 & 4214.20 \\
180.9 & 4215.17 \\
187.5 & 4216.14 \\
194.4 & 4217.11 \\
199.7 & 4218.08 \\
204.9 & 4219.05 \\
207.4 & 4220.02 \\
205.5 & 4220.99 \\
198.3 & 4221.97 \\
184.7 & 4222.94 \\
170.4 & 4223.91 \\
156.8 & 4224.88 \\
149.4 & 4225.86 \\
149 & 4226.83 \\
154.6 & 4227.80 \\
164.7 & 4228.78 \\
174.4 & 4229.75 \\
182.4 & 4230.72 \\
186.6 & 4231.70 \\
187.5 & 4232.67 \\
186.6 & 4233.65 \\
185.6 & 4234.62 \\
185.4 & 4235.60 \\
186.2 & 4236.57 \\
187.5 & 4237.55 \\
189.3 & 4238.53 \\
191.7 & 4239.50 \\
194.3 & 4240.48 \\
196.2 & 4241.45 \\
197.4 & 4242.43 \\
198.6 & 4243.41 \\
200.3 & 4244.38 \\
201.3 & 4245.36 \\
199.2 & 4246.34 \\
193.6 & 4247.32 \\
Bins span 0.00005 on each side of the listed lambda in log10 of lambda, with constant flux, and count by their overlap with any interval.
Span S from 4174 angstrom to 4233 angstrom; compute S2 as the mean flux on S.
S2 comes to 178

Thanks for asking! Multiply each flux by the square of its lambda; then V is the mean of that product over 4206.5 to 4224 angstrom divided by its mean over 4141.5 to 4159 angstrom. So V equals 1.02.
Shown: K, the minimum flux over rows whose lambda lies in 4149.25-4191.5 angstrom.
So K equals 162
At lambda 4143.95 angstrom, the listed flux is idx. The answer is 166.3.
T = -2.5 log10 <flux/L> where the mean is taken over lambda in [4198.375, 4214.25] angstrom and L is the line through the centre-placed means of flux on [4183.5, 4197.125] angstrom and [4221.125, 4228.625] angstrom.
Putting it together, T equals 0.04 mag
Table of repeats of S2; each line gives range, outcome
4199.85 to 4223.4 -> 180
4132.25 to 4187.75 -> 185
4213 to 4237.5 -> 181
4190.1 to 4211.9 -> 177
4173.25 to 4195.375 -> 181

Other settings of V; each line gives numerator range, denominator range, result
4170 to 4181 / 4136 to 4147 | 0.98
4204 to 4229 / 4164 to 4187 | 1.00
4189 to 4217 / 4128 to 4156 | 0.97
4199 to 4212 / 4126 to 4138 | 0.94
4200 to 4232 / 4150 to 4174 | 0.96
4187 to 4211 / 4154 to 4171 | 0.96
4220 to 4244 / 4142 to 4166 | 1.02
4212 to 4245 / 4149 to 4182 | 1.03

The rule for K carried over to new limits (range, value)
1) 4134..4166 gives 165.7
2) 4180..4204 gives 161.3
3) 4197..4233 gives 149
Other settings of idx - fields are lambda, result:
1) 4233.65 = 186.6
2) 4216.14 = 187.5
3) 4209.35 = 177.6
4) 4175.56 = 162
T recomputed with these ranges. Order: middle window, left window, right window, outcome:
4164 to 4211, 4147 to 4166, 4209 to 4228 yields 0.030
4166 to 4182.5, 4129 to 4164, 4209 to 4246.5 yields 0.035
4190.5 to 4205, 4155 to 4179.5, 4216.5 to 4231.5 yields 0.023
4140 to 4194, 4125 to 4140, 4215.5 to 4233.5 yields 0.012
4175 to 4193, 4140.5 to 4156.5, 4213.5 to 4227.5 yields 0.020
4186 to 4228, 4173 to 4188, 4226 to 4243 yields 0.003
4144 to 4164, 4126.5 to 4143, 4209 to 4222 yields -0.008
